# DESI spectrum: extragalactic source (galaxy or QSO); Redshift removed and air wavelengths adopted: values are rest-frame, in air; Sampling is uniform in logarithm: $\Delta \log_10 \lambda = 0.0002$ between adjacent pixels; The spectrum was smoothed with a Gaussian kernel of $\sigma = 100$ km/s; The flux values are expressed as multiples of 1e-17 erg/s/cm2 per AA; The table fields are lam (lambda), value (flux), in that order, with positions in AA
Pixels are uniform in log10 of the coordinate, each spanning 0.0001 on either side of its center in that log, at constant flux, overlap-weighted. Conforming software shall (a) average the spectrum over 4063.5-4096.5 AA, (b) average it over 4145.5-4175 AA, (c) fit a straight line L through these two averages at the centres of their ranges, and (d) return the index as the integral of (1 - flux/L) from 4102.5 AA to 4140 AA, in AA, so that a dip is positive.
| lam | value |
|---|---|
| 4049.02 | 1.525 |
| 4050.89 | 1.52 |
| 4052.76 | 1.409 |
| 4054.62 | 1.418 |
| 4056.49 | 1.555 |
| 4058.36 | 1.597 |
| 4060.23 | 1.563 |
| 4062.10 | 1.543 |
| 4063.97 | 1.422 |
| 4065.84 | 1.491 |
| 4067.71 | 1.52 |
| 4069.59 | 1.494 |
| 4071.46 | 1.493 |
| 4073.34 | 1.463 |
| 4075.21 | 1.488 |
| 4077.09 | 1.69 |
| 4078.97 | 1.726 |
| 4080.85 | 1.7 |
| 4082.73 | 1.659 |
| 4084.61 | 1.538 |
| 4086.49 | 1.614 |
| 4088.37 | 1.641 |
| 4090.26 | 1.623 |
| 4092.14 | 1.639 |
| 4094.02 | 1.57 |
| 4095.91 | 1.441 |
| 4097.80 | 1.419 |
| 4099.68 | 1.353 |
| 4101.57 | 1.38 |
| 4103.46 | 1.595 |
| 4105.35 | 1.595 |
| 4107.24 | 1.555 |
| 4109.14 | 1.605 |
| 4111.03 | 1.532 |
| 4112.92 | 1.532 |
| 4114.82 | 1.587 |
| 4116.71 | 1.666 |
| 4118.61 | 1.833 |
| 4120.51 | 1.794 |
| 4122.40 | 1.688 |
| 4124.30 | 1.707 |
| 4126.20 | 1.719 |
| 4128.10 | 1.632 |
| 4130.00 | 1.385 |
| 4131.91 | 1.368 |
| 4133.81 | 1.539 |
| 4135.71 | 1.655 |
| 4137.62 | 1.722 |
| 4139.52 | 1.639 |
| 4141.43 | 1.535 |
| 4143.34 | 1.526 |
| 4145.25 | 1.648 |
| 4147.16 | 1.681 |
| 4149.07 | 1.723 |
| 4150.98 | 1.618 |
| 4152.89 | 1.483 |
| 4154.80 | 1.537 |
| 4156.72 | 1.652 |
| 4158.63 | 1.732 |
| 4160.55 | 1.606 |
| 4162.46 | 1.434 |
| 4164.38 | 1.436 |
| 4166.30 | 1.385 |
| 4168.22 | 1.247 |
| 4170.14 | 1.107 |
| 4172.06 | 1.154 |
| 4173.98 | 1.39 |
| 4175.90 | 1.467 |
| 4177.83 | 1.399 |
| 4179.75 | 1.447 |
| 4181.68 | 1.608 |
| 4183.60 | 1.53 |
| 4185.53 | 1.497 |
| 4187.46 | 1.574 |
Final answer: -2.2 AA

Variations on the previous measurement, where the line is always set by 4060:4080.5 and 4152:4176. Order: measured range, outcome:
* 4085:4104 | -0.2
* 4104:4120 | -1.4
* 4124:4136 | -0.7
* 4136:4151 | -1.9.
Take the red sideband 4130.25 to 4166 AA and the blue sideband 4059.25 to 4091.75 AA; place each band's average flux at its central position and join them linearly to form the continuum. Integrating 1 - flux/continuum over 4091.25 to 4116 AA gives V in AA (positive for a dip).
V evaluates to 0.76 AA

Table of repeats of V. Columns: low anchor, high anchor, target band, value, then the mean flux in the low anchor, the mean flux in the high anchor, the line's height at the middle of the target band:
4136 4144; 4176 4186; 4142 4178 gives 1.6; 1.61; 1.49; 1.55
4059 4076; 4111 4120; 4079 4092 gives -0.7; 1.5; 1.65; 1.56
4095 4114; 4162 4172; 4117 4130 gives -2.3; 1.5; 1.3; 1.44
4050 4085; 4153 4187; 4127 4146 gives -1.1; 1.54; 1.45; 1.48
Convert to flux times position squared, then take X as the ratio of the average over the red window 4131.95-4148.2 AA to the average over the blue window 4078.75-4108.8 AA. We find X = 1.05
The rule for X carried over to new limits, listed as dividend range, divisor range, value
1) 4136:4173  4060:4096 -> 1.01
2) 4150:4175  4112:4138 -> 0.90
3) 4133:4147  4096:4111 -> 1.10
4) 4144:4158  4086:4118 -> 1.07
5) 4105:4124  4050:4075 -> 1.12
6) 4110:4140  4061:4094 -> 1.06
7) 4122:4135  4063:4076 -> 1.09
